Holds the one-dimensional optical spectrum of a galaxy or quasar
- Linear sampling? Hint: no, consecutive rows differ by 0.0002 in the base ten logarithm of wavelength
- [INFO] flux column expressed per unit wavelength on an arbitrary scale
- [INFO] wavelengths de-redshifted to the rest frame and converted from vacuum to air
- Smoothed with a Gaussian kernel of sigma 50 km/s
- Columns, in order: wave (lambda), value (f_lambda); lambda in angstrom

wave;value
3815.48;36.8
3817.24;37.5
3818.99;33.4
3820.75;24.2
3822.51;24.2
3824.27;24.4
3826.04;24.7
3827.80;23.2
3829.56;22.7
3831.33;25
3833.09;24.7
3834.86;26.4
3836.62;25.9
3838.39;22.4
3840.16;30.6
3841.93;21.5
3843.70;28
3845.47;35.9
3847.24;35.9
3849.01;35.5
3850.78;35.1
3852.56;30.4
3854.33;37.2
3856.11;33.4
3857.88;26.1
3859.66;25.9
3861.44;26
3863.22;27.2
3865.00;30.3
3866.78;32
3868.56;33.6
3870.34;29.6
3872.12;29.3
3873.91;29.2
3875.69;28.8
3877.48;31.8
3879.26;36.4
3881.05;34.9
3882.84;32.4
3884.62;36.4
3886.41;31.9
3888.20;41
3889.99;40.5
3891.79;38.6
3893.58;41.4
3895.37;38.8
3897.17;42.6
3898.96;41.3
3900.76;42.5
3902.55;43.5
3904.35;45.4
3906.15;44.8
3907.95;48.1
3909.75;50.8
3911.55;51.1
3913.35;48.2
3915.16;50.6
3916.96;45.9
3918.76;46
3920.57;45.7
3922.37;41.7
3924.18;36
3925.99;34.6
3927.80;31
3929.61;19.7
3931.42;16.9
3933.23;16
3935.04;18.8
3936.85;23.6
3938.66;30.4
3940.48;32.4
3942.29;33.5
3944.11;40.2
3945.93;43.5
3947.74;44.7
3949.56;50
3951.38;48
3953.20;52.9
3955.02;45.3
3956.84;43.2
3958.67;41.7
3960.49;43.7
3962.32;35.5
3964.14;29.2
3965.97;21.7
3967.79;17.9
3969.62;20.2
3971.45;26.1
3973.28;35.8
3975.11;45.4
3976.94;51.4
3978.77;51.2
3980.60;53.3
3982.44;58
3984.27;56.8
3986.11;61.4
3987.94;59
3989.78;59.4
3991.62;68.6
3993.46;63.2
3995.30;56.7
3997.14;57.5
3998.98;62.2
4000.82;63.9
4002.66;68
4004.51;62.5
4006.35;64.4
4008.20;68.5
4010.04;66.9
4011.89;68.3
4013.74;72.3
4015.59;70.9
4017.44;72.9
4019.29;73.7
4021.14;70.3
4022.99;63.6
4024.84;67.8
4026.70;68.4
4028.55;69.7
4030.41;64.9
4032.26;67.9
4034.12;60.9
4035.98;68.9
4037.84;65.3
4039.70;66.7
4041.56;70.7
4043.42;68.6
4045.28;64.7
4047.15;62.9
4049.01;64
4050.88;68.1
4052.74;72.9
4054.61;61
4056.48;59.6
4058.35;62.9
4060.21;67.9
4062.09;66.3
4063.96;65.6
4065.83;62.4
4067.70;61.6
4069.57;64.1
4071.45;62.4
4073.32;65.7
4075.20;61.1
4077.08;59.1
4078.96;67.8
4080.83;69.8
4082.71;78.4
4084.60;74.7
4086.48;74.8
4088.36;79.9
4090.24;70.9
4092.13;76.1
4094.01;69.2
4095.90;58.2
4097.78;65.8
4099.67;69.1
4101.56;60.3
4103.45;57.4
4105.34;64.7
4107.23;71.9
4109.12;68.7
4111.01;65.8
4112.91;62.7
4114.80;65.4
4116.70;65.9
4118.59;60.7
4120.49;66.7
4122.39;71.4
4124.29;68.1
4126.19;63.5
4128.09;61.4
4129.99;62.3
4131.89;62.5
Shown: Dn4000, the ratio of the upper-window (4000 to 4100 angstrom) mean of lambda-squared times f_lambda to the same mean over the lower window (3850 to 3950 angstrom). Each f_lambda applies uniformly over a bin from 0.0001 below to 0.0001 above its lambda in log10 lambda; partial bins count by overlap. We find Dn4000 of 2.02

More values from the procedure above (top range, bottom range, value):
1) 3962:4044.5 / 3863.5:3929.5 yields 1.59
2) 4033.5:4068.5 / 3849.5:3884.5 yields 2.30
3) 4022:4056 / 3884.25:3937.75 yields 1.84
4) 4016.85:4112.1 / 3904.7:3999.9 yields 1.66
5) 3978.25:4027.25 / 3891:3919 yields 1.50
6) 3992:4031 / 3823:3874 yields 2.52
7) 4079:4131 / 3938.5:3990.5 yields 1.70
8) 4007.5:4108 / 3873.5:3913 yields 1.83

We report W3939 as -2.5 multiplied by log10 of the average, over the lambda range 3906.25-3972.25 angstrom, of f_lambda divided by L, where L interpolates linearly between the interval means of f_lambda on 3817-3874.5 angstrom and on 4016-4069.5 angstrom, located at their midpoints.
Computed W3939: 0.24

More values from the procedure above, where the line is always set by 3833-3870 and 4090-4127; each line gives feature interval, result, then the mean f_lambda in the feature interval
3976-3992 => -0.18 mag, 57.3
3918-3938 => 0.33 mag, 29.9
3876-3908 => -0.10 mag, 39.2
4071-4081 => -0.04 mag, 64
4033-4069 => -0.13 mag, 65.3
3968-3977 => 0.39 mag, 32.9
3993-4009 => -0.23 mag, 62.9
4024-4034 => -0.22 mag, 67.2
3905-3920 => -0.24 mag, 48.1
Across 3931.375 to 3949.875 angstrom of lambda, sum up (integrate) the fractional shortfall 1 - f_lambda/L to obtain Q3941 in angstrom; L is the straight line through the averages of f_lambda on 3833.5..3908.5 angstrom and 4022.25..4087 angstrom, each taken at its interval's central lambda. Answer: 5.8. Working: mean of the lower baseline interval 33.9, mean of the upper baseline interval 66.3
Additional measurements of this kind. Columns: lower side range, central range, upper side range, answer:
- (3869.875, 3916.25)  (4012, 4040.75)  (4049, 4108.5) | -4.49 angstrom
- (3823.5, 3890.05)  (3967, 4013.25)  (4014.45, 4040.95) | 4.04 angstrom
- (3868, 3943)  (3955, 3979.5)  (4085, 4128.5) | 5.37 angstrom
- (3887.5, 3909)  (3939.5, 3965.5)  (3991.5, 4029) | 6.13 angstrom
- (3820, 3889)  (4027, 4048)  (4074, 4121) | -3.08 angstrom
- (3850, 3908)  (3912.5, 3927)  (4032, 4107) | -0.58 angstrom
